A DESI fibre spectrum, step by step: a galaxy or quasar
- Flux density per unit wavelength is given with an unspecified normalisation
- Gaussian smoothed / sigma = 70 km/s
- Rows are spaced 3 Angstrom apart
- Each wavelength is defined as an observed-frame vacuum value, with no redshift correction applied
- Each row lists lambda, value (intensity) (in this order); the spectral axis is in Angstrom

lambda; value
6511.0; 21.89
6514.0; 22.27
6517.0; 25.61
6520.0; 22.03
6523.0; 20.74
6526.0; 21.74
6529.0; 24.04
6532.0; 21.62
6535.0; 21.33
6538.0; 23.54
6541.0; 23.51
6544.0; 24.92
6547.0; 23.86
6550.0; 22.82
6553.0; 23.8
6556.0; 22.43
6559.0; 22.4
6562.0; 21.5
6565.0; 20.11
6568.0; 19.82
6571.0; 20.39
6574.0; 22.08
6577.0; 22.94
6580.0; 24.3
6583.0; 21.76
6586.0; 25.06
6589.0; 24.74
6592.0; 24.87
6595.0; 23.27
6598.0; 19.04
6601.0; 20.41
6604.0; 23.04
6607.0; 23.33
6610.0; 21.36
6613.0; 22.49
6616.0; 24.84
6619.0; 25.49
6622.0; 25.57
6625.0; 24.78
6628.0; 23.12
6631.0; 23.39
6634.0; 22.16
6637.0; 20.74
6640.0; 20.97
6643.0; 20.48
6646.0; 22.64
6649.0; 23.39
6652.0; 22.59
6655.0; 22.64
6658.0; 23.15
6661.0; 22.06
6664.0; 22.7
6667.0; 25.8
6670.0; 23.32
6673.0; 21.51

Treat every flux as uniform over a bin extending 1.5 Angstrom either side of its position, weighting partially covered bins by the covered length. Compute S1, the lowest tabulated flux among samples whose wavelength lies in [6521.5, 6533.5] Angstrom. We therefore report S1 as 20.74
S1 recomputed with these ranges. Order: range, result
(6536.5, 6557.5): 22.43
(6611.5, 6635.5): 22.16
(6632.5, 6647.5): 20.48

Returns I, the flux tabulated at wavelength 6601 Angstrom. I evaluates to 20.41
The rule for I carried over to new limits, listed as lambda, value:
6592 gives 24.87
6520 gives 22.03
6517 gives 25.61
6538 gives 23.54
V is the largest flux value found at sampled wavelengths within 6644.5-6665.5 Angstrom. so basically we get 23.39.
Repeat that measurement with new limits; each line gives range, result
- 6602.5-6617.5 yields 24.84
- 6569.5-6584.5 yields 24.3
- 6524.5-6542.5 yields 24.04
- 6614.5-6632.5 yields 25.57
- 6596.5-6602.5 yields 20.41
